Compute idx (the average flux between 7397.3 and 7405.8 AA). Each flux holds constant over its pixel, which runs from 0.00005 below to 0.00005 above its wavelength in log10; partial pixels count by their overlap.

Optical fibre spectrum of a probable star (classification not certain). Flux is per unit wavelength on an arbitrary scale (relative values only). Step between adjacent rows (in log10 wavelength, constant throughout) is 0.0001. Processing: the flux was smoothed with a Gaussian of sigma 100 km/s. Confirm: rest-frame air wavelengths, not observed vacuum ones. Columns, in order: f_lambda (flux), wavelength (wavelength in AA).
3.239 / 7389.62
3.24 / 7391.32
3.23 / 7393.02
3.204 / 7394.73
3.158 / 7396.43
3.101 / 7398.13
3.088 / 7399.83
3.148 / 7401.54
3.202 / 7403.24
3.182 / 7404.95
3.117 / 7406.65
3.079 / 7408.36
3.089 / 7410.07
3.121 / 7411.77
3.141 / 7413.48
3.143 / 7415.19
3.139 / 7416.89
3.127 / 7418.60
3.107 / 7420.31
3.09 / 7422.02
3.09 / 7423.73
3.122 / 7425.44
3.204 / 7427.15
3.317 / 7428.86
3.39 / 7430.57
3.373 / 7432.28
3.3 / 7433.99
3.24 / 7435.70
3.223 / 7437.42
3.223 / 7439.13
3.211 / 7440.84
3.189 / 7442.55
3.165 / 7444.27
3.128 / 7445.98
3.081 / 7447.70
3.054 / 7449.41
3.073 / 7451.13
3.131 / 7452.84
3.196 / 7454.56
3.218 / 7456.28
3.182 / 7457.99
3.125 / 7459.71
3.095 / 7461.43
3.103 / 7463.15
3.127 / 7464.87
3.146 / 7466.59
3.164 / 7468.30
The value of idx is 3.14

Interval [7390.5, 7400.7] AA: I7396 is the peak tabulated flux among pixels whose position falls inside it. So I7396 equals 3.24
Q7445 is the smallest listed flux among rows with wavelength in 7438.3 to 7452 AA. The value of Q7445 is 3.054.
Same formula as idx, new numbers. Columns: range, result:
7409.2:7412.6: 3.11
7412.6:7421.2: 3.13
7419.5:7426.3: 3.1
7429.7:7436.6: 3.32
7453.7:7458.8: 3.2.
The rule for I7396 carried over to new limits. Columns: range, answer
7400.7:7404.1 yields 3.202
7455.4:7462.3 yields 3.218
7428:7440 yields 3.39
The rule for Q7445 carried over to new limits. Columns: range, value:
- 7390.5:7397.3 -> 3.158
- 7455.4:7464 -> 3.095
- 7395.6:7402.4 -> 3.088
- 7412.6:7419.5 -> 3.127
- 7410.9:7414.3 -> 3.121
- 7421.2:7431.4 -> 3.09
